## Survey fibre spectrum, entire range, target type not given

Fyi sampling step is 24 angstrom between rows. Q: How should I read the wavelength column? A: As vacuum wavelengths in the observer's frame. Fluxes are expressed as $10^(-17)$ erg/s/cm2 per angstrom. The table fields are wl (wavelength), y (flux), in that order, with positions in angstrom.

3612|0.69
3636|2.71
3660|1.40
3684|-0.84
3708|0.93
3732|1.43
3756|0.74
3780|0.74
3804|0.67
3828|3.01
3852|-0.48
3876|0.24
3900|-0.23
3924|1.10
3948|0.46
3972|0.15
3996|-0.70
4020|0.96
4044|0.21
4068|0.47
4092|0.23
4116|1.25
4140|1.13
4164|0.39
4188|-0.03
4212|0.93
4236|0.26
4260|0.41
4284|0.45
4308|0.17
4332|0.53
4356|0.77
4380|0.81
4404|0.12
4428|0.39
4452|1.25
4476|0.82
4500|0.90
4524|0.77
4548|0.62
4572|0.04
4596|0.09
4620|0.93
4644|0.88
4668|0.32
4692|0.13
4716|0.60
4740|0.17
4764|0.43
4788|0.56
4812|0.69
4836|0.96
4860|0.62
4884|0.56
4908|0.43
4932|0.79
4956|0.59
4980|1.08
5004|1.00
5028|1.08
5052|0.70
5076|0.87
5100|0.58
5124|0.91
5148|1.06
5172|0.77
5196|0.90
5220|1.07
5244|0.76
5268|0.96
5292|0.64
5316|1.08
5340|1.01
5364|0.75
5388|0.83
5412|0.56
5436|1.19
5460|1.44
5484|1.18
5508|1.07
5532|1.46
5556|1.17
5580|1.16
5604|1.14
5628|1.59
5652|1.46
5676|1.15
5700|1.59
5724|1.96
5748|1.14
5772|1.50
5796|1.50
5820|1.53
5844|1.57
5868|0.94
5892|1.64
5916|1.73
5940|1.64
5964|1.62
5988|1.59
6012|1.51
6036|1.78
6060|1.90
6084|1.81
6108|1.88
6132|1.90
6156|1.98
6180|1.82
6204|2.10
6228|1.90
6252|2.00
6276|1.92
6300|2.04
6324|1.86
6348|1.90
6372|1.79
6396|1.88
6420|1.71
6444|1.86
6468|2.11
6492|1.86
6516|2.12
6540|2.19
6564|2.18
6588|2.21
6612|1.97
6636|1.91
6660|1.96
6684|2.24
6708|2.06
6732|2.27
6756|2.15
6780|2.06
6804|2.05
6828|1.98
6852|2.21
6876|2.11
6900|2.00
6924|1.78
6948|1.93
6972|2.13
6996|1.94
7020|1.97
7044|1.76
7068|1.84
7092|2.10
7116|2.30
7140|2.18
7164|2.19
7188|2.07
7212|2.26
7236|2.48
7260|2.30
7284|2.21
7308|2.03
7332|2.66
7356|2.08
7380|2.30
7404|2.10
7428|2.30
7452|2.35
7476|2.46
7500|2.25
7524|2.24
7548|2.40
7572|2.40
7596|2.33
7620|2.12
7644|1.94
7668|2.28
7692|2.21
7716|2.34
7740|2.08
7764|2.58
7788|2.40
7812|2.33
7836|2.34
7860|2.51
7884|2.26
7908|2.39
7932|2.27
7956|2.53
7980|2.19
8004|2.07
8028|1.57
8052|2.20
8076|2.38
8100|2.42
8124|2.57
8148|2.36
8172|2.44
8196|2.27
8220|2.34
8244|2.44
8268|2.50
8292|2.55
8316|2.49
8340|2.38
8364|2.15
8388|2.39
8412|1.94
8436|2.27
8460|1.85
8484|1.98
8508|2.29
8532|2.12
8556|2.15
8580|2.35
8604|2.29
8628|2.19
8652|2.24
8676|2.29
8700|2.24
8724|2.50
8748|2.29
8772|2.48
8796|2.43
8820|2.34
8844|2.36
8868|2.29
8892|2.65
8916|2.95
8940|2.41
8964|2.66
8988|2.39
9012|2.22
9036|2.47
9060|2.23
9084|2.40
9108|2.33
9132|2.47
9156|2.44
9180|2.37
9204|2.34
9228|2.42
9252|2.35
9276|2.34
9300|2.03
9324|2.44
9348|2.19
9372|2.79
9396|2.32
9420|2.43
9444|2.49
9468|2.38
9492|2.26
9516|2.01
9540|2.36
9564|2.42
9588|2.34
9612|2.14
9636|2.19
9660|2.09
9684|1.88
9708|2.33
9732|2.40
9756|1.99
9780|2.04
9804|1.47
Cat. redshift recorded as 0.362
